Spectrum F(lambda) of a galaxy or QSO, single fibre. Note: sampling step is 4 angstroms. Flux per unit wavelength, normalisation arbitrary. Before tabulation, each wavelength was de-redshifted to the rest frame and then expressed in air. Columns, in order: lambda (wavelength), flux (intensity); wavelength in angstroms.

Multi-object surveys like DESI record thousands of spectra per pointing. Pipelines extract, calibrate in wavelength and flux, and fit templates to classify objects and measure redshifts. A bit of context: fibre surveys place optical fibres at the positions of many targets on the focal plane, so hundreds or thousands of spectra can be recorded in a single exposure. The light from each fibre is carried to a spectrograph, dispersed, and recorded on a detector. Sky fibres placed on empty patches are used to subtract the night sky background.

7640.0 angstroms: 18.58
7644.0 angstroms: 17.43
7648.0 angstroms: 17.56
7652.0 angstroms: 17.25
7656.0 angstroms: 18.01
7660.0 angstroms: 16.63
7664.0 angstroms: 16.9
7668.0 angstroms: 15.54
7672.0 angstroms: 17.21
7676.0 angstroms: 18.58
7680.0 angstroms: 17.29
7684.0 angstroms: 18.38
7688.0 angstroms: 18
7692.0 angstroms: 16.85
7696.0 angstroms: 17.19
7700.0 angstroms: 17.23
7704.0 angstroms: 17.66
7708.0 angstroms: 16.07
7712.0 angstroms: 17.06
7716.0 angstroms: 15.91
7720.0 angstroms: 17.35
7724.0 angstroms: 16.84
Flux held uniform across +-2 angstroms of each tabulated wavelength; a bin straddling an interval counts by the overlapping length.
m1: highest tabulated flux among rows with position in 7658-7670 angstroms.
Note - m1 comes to 16.9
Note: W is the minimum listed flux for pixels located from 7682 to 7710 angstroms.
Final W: 16.07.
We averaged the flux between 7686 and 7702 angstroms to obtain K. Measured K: 17.3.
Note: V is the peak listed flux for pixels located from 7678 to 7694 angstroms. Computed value 18.38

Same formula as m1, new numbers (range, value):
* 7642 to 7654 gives 17.56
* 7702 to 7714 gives 17.66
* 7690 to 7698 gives 17.19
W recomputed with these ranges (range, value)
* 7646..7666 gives 16.63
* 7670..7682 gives 17.21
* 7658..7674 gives 15.54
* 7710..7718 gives 15.91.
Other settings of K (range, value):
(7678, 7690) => 17.9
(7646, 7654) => 17.4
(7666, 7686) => 17.4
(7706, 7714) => 16.6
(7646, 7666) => 17.3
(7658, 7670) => 16.4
